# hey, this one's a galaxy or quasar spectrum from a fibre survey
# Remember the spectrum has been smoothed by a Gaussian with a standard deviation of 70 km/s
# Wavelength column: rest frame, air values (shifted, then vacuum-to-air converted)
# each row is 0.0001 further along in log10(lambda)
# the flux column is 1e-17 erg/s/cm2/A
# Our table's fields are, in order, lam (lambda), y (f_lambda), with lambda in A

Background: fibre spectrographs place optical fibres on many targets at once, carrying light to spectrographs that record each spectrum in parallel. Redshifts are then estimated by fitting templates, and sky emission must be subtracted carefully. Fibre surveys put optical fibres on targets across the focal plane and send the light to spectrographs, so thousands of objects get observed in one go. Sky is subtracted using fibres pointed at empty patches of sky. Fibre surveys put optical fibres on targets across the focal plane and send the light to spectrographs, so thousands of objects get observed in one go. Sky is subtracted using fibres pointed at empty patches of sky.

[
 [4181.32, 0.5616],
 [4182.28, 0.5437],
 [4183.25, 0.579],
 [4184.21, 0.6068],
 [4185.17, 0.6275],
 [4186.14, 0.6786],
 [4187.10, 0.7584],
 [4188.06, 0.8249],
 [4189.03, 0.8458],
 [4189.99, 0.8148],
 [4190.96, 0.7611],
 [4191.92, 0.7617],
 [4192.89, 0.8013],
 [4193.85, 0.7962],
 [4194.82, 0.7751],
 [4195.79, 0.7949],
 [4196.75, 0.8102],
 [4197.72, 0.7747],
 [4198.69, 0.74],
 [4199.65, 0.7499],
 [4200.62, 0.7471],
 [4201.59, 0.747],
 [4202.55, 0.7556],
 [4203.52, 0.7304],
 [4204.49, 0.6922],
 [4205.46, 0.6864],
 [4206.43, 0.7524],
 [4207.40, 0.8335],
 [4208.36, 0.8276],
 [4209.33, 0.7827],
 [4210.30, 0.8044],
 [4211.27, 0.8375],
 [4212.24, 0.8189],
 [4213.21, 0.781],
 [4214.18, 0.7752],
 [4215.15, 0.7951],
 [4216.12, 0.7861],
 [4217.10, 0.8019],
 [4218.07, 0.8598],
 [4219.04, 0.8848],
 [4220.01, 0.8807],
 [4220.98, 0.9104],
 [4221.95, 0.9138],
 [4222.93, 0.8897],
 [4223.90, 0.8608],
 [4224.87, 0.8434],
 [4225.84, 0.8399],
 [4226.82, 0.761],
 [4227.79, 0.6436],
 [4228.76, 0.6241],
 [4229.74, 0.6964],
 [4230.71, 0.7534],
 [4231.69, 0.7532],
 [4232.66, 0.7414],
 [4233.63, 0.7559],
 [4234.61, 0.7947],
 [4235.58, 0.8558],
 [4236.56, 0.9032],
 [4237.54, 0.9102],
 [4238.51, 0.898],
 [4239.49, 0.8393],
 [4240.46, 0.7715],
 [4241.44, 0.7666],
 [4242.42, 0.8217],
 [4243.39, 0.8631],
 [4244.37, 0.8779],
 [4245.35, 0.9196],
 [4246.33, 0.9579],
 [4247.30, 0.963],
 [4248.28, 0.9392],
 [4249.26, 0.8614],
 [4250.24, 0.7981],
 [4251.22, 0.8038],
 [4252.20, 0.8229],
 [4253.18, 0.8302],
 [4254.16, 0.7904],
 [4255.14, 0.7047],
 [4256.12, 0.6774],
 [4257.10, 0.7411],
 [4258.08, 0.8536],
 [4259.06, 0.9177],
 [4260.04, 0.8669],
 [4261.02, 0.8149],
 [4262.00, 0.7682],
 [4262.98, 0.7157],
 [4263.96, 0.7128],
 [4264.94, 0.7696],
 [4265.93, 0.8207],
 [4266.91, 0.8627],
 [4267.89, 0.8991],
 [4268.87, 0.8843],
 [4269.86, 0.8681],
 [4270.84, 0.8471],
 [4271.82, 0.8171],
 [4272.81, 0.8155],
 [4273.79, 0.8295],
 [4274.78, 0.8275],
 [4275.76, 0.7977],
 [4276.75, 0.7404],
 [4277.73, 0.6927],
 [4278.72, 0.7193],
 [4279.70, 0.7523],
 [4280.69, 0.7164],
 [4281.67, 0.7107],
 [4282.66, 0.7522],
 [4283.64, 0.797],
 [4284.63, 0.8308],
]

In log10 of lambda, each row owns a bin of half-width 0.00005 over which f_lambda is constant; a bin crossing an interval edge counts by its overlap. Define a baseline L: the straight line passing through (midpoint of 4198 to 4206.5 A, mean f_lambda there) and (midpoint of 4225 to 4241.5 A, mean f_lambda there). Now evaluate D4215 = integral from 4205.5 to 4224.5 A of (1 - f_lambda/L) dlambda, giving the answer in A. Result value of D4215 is -1.8 A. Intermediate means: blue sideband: 0.733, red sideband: 0.785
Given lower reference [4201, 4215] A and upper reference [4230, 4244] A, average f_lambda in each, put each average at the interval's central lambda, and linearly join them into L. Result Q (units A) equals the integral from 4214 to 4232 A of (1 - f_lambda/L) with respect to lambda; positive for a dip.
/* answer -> -0.2 A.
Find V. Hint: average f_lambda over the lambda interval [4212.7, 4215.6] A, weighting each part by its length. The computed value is 0.784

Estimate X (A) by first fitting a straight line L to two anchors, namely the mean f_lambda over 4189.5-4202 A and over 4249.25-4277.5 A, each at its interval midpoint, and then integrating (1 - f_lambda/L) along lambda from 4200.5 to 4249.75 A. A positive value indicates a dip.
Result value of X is -1.6 A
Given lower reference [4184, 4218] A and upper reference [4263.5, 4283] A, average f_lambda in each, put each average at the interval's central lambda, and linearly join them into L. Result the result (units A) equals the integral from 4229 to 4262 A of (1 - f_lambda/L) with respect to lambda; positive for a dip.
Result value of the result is -1.7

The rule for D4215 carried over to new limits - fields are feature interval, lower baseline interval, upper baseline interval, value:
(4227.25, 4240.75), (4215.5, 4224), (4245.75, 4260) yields 1.10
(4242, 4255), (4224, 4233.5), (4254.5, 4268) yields -1.47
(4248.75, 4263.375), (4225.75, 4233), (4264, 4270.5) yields 0.11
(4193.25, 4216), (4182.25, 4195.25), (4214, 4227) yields 0.42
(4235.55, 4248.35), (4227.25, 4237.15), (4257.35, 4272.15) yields -1.66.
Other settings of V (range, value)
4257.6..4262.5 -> 0.845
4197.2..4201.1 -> 0.753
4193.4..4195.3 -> 0.784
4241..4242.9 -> 0.793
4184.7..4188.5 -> 0.722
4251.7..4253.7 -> 0.825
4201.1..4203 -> 0.753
